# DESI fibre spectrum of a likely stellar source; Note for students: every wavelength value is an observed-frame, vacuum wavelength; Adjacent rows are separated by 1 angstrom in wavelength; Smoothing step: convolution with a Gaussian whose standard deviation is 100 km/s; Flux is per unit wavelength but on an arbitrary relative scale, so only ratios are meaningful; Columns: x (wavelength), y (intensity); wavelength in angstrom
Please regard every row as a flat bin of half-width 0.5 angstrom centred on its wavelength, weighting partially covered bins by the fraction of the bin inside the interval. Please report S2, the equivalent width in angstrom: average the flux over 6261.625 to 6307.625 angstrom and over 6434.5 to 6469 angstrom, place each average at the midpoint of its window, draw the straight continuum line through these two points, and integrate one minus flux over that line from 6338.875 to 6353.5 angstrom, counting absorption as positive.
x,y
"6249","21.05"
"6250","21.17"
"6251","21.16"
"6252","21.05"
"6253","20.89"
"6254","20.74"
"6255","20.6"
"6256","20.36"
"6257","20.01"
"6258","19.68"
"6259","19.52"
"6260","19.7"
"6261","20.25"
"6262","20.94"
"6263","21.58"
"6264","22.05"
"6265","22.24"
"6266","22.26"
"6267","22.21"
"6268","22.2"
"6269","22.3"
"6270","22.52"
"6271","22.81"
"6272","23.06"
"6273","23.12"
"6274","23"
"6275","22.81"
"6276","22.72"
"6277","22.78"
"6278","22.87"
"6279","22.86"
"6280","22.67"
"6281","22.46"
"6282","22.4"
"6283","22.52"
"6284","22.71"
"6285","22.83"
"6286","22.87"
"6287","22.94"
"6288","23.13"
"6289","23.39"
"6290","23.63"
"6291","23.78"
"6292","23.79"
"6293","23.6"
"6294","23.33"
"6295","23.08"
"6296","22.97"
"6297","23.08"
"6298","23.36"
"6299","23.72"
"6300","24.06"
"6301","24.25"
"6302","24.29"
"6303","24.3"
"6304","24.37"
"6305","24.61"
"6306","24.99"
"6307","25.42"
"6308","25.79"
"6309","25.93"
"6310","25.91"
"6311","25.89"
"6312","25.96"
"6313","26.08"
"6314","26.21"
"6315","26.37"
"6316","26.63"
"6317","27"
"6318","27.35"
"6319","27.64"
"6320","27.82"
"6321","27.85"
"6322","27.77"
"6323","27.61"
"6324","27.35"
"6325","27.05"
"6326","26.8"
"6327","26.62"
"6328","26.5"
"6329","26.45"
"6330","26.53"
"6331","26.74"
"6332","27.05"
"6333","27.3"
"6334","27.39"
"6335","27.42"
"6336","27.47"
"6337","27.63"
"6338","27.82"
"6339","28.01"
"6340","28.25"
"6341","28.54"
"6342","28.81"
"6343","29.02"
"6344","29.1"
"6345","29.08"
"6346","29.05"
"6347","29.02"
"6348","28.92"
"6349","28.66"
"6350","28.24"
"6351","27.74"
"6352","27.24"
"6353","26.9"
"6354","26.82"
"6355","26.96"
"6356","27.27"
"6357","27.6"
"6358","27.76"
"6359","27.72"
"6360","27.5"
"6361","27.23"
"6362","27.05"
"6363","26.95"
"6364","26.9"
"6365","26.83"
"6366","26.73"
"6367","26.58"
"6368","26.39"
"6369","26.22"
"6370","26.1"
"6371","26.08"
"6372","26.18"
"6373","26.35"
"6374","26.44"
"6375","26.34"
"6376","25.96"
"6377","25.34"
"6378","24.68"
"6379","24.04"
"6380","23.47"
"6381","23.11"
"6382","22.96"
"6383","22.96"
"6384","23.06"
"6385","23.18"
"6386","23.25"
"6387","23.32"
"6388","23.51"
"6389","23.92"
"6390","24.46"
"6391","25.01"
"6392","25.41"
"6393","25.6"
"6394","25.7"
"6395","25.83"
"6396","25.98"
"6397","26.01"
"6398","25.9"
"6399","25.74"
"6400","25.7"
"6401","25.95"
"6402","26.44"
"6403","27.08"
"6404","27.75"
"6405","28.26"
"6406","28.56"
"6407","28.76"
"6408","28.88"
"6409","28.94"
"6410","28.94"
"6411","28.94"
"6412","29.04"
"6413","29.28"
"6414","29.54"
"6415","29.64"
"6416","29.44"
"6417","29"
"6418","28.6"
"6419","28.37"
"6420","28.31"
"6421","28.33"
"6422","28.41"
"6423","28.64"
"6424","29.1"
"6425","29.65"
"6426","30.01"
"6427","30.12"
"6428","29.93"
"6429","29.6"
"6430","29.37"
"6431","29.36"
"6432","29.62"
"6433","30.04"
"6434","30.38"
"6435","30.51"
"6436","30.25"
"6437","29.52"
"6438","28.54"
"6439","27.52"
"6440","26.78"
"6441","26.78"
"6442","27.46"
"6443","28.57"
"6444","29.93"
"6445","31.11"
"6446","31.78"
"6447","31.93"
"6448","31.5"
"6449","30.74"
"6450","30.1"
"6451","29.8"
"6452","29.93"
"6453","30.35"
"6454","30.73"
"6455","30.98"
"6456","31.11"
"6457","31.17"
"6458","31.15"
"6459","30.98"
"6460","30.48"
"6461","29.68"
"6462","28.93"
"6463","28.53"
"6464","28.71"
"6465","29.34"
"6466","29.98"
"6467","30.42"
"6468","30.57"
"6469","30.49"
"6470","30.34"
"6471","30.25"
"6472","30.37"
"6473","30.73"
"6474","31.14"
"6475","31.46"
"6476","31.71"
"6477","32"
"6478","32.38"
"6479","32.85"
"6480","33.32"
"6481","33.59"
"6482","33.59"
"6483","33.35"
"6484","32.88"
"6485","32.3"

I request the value -1.6 angstrom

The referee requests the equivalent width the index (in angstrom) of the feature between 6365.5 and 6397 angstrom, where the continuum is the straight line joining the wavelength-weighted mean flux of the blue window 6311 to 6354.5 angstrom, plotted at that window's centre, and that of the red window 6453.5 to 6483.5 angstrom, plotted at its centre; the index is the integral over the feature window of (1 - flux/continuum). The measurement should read 4.1 angstrom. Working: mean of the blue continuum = 27.5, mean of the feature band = 25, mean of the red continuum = 31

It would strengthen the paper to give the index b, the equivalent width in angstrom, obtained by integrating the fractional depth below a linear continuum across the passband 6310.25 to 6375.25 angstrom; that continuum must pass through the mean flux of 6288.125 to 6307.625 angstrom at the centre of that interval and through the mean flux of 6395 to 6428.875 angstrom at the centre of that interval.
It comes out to -4.3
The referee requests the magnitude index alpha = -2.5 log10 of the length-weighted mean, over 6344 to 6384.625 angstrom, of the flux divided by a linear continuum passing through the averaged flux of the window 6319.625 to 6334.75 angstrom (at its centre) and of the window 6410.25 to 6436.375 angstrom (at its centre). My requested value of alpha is 0.06 mag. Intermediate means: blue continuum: 27.1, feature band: 26.5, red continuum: 29.4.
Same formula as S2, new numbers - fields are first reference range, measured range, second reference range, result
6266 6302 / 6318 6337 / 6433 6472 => -1.8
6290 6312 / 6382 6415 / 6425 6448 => 2.2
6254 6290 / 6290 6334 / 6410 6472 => -3.3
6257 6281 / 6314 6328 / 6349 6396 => -1.9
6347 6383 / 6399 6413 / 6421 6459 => 0.2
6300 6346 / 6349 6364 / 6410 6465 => 0.1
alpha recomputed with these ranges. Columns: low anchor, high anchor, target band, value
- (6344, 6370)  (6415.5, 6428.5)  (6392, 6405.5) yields 0.09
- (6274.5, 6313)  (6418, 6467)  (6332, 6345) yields -0.10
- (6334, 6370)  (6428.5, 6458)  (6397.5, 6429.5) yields 0.03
